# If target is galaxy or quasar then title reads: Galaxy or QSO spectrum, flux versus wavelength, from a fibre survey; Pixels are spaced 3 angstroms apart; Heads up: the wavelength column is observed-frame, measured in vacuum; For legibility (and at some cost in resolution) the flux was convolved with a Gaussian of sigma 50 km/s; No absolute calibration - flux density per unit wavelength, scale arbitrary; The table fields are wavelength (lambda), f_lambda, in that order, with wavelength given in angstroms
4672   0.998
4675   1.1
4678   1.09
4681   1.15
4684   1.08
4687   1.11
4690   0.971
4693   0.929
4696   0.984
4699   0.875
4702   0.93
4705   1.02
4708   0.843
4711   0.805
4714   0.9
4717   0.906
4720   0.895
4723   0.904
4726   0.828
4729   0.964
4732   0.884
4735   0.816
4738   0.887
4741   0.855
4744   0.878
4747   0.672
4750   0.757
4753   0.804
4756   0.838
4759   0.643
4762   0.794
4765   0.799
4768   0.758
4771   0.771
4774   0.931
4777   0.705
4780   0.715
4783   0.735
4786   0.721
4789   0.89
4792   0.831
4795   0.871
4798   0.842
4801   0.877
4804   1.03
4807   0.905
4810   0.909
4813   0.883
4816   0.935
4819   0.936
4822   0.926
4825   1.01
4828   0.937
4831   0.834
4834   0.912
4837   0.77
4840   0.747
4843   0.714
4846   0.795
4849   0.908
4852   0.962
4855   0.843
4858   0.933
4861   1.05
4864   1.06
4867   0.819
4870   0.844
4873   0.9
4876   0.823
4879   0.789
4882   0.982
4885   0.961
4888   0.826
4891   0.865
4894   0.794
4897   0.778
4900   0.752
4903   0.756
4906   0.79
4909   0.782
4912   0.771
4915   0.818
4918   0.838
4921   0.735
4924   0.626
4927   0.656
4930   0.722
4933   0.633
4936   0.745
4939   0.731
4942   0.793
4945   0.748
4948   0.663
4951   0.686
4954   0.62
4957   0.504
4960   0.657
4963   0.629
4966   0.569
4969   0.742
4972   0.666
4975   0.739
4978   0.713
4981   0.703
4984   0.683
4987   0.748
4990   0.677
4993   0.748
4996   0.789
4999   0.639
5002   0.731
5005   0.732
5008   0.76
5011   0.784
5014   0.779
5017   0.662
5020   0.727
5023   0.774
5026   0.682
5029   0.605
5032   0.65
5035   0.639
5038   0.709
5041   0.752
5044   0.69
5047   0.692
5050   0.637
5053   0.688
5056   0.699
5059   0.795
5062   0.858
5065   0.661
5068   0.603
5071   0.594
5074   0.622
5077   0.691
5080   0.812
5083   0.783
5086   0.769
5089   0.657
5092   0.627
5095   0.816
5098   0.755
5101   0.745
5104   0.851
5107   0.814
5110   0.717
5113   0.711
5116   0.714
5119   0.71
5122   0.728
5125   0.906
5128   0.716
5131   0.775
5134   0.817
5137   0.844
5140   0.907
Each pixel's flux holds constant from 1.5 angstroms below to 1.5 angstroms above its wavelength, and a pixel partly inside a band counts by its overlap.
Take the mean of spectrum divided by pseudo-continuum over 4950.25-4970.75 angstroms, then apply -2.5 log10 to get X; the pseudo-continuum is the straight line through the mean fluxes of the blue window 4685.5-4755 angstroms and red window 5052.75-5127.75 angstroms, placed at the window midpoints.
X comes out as 0.25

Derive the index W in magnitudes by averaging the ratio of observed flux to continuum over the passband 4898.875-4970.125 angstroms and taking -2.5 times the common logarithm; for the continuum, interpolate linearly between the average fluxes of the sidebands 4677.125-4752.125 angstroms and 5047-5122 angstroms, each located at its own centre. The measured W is 0.136 mag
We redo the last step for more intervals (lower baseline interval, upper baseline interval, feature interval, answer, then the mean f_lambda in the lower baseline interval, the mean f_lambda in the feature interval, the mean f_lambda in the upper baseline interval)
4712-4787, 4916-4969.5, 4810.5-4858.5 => -0.16 mag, 0.815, 0.877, 0.683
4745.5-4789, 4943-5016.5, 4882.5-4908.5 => -0.14 mag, 0.765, 0.82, 0.696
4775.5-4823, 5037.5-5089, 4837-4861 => -0.03 mag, 0.856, 0.852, 0.708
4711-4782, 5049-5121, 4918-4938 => 0.10 mag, 0.821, 0.699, 0.723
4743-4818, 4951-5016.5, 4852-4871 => -0.20 mag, 0.82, 0.93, 0.695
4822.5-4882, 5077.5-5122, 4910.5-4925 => 0.11 mag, 0.88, 0.762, 0.747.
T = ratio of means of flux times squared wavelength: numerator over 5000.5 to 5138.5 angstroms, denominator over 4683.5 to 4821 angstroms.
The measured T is 1.0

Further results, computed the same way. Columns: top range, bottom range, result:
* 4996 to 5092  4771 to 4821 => 0.91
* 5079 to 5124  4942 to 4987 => 1.17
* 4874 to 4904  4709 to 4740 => 1.02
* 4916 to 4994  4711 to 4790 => 0.92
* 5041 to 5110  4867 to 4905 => 0.93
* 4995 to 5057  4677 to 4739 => 0.85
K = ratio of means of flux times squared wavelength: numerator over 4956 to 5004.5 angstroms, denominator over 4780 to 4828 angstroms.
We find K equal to 0.84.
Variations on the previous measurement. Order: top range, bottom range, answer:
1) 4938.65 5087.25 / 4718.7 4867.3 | 0.90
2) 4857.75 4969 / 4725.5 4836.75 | 0.96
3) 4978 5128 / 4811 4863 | 0.88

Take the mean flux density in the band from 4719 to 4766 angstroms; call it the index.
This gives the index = 0.826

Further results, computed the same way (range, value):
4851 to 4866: 0.965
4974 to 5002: 0.716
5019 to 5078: 0.688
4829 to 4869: 0.873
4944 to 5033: 0.694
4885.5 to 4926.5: 0.781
